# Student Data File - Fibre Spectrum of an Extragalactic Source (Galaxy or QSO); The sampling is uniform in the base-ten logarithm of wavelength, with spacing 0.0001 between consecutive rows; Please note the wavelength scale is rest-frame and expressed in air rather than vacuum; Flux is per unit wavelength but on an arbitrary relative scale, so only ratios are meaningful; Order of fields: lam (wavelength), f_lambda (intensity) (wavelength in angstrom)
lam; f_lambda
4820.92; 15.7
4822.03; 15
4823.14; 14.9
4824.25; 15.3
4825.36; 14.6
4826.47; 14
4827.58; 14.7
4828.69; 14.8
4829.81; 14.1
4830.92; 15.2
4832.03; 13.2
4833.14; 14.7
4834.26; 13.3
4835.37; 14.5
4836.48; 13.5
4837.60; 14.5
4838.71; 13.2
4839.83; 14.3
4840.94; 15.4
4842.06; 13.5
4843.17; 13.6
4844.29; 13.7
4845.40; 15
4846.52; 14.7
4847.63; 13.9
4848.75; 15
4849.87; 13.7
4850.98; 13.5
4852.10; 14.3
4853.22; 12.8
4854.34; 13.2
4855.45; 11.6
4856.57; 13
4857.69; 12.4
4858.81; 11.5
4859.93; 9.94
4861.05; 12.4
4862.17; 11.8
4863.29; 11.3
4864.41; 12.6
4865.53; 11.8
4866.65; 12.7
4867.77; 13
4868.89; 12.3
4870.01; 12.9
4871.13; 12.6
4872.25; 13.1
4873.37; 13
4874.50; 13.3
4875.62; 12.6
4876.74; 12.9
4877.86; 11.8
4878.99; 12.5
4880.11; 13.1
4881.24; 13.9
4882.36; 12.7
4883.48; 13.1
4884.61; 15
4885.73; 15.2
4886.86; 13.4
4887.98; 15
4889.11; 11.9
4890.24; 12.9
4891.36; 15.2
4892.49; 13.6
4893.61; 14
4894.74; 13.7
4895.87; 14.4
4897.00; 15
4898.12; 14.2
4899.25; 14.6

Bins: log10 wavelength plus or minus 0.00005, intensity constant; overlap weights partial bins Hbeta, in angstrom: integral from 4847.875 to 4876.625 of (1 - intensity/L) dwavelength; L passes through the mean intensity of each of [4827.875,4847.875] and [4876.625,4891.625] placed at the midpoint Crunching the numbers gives 2.35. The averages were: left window 14.2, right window 13.5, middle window 12.7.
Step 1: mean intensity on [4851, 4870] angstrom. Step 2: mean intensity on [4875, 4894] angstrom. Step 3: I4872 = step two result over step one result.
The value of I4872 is 1.09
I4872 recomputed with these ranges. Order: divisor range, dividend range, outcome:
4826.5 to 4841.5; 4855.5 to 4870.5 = 0.85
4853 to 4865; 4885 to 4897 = 1.16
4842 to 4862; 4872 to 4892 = 1.01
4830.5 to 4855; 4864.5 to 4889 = 0.94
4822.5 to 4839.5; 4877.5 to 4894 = 0.95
